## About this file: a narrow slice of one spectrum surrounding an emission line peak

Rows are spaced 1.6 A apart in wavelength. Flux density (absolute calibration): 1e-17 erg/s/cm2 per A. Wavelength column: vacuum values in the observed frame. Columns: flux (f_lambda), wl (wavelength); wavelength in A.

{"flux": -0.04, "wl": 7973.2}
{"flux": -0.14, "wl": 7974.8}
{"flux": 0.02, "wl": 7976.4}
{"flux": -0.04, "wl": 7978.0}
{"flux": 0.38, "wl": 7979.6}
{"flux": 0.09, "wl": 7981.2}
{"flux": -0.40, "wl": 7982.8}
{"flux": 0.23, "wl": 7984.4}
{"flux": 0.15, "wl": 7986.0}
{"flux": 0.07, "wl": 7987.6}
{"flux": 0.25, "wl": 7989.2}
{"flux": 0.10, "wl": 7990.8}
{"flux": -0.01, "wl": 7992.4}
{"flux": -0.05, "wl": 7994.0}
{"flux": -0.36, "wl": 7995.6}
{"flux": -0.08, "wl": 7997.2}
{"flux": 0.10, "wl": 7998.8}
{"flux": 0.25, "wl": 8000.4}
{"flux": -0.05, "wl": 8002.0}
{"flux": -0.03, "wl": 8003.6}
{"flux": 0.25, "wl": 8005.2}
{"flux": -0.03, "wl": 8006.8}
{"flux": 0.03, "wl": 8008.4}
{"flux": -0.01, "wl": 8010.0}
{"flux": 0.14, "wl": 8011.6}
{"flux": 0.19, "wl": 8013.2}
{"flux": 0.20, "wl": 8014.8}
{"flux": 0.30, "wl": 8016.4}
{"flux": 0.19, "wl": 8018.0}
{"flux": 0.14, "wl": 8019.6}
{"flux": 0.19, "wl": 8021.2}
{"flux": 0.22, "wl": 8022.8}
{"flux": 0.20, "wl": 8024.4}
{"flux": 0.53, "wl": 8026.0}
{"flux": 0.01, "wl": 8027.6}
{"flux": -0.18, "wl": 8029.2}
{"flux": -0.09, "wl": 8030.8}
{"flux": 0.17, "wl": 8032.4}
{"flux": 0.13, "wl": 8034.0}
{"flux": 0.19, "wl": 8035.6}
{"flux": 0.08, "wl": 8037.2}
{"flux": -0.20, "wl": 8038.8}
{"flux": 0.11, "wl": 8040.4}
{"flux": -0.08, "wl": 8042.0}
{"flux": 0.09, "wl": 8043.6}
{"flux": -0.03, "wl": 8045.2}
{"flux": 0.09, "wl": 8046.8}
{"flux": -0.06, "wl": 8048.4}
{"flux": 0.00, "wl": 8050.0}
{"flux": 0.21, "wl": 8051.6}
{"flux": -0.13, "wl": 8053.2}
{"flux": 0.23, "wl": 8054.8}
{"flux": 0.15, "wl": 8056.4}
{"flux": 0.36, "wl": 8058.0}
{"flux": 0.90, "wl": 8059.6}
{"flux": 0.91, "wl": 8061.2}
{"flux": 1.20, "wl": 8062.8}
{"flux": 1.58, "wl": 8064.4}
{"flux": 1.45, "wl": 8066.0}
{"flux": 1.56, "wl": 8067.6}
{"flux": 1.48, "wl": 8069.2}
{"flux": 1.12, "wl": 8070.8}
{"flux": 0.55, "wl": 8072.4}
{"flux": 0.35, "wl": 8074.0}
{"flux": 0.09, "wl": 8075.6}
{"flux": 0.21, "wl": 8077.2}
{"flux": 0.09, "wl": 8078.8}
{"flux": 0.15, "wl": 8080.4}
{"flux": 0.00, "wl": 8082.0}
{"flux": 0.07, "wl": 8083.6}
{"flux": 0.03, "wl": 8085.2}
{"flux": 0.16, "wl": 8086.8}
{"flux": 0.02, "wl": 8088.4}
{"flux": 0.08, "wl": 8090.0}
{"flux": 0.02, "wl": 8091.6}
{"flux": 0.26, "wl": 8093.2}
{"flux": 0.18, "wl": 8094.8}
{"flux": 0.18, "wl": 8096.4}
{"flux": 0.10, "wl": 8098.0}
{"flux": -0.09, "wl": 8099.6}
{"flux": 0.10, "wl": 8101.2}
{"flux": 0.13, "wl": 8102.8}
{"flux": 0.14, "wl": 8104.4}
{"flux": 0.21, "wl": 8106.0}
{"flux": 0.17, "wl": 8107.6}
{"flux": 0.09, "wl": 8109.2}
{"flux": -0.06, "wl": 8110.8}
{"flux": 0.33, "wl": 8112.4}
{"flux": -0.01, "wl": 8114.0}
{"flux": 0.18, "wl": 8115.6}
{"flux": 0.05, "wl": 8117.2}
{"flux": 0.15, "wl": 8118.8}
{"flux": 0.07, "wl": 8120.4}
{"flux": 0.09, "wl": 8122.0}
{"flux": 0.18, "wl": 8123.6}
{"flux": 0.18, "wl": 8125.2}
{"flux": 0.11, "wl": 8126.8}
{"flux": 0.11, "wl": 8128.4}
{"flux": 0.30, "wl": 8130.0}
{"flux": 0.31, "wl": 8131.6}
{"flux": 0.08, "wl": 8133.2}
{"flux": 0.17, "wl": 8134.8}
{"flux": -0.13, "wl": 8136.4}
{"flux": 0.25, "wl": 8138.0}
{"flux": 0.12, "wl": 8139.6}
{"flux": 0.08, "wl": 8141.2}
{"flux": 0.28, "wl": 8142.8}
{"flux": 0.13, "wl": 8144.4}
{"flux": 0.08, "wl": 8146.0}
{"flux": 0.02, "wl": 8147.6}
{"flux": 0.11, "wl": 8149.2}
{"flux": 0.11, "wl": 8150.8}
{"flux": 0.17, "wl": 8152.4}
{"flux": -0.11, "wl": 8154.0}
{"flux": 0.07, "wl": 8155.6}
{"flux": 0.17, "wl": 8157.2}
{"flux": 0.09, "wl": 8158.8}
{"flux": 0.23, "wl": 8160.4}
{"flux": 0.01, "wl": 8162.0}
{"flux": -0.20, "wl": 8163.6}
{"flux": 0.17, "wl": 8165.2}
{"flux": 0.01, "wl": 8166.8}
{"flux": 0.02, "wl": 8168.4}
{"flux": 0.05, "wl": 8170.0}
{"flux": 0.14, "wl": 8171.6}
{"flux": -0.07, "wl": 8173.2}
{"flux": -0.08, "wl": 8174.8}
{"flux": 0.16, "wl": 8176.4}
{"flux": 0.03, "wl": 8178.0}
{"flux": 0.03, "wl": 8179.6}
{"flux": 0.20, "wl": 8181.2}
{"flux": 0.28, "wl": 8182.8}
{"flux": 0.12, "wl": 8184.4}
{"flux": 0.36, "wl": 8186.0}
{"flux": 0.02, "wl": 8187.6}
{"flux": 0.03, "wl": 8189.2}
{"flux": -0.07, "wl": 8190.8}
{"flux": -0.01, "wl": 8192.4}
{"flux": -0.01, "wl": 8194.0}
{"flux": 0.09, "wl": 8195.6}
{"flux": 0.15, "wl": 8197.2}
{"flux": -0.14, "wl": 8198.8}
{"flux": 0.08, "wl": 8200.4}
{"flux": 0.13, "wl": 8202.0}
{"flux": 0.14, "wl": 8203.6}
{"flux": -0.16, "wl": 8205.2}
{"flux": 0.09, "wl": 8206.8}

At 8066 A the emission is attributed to [O II]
